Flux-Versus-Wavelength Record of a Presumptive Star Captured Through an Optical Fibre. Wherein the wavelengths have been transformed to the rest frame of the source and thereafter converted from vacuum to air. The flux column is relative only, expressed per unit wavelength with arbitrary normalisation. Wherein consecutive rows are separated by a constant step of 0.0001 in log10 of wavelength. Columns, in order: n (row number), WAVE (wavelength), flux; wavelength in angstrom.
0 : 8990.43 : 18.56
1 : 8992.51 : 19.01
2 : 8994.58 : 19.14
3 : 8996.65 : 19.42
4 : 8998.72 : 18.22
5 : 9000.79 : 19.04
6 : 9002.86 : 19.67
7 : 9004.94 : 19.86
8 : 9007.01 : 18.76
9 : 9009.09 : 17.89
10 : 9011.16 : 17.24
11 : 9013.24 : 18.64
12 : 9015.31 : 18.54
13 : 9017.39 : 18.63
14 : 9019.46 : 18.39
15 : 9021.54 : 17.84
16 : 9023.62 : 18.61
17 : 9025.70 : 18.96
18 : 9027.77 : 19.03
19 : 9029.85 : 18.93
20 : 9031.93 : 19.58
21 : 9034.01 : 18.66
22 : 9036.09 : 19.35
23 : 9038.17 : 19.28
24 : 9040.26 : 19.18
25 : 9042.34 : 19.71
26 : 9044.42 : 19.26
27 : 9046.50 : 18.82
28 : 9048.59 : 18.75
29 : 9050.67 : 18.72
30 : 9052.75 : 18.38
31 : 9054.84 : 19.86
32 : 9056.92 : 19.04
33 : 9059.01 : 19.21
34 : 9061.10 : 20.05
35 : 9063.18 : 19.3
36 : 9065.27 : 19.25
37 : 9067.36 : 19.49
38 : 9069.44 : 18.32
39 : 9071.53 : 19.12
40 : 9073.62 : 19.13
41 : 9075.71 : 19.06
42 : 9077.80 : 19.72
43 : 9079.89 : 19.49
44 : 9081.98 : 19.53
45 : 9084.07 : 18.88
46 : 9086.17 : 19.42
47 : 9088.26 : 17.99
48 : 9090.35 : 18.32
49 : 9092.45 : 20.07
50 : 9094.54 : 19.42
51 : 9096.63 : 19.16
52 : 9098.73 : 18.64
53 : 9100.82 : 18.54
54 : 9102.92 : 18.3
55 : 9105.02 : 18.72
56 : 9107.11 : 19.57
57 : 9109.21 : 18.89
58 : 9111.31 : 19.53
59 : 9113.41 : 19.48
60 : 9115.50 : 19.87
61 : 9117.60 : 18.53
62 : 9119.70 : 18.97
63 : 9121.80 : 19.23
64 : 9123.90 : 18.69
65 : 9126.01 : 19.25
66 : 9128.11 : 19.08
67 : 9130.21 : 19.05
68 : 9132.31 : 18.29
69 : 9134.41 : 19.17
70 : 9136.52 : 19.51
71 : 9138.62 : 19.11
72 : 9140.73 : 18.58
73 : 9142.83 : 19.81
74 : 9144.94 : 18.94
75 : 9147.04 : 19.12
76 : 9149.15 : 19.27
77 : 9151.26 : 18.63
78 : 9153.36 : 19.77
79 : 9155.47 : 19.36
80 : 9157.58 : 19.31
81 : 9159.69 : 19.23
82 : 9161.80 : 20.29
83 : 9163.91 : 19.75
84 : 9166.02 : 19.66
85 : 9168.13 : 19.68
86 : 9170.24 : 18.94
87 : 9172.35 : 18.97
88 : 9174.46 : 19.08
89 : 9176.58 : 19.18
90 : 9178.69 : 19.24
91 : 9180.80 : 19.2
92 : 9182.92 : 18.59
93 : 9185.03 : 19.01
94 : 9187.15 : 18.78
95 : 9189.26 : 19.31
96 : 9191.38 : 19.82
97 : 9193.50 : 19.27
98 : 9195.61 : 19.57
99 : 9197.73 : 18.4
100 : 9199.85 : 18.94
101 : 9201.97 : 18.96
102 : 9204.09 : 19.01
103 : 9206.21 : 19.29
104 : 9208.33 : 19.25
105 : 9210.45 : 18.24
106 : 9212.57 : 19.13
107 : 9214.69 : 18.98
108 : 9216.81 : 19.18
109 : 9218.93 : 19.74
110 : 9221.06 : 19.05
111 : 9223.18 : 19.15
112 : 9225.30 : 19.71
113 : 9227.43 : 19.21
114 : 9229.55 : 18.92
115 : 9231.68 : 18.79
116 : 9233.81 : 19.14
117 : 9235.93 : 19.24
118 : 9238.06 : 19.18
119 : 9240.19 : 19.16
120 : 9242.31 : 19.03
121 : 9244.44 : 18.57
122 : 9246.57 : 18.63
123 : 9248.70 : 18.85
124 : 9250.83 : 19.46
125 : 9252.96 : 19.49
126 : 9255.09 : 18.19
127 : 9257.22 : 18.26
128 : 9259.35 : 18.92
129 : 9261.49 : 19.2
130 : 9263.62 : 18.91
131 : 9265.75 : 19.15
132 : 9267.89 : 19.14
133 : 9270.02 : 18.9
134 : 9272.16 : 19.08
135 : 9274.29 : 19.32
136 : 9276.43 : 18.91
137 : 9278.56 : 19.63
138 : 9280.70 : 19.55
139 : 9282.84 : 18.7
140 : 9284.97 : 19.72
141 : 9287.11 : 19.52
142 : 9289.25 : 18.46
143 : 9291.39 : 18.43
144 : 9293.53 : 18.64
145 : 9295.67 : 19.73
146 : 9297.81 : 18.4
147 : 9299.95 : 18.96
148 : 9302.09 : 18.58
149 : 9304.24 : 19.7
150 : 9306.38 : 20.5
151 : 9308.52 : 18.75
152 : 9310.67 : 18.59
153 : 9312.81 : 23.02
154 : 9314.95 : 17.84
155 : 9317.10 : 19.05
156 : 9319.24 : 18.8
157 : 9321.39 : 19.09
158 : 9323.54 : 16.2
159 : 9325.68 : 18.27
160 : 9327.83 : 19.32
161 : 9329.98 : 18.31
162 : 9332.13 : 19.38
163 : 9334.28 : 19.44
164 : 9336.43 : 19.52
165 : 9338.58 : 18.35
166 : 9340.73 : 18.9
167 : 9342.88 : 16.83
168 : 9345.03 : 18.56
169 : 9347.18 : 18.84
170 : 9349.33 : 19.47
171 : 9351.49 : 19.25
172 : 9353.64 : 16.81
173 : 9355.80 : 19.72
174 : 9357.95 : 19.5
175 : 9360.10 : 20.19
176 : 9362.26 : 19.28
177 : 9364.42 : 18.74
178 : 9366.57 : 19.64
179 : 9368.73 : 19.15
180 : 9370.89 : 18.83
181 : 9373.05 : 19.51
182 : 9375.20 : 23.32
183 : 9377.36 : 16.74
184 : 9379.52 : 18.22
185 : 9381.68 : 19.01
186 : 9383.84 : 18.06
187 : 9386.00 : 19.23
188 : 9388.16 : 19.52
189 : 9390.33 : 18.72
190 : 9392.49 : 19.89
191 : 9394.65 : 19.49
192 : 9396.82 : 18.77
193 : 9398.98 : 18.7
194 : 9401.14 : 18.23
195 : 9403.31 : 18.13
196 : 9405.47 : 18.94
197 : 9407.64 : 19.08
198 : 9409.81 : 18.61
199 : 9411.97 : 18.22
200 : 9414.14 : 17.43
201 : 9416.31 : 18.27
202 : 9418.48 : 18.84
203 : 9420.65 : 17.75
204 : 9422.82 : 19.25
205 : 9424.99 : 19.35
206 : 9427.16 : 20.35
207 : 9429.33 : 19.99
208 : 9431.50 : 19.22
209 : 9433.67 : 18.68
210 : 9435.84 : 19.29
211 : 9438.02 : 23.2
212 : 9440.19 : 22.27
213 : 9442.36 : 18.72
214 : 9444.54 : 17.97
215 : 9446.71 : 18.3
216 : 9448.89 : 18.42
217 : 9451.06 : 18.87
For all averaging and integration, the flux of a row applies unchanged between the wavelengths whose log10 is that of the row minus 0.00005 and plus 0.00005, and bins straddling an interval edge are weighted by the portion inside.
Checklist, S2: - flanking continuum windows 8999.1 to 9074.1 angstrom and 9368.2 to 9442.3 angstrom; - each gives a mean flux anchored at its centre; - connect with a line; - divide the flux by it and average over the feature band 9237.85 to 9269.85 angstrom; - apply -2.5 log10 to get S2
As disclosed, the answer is 0.01 mag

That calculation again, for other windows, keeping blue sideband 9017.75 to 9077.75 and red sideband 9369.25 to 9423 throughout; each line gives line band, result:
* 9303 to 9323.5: -0.02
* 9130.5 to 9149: 0.00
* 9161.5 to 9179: -0.02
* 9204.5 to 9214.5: 0.00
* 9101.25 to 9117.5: -0.01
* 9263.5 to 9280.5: -0.01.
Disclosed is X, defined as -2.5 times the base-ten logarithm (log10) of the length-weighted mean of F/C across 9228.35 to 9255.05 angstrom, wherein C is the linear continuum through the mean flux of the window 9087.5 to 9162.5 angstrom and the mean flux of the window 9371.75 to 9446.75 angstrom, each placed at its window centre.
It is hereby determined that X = 0.01 mag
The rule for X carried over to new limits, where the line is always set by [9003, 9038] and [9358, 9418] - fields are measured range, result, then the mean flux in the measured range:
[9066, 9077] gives -0.017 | 19.1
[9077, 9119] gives -0.019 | 19.1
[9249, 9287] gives -0.012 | 19.1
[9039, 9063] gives -0.025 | 19.2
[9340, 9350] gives 0.026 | 18.5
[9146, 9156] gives -0.024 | 19.2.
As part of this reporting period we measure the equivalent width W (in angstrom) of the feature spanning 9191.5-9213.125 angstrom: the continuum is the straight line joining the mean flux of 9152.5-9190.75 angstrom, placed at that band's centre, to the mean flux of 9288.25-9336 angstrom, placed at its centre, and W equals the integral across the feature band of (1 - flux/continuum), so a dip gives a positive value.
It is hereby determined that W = 0.2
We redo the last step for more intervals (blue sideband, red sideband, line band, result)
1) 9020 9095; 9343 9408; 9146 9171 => -0.5 angstrom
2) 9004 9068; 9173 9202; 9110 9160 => -0.3 angstrom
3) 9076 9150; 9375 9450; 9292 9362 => 0.4 angstrom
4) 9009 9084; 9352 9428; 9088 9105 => 0.1 angstrom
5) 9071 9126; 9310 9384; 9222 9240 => -0.1 angstrom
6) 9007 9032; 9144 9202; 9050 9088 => -1.0 angstrom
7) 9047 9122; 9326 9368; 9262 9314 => -0.8 angstrom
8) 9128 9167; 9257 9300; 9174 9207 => 0.2 angstrom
